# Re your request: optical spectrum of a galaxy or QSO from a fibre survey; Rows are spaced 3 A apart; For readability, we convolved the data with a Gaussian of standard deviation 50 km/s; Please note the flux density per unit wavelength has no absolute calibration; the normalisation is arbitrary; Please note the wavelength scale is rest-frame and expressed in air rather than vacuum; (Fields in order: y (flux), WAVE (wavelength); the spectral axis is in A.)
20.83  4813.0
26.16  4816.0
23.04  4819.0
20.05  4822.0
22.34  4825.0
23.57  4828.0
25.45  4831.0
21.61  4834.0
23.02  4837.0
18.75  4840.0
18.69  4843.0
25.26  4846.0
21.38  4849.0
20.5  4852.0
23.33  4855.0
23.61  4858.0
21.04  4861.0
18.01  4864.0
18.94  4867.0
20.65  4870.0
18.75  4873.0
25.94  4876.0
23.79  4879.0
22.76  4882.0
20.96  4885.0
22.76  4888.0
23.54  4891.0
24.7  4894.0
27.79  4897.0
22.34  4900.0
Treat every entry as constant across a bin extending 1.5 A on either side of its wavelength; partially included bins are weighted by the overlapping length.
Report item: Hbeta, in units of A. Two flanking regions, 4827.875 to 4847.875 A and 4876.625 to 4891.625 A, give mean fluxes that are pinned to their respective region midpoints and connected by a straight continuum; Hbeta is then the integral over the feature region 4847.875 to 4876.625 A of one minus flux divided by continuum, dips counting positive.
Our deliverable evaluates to 1.9 A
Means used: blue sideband 22.2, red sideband 22.9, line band 21.1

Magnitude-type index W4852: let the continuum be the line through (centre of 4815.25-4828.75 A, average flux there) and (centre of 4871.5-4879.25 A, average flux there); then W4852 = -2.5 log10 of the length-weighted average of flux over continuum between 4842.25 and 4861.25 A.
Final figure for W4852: 0.03 mag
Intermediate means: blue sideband 22.8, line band 22.2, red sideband 22.7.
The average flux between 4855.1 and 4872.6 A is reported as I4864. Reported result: 20.6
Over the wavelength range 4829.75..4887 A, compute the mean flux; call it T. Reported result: 21.7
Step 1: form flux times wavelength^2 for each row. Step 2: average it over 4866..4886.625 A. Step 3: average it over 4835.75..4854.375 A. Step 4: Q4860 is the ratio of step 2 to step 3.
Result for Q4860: 1.03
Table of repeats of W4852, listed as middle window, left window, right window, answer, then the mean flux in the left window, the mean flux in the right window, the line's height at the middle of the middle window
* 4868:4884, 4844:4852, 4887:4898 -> 0.08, 22.5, 24.6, 23.9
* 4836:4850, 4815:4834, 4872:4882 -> 0.09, 23.2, 23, 23.1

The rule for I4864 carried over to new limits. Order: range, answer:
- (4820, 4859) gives 22.1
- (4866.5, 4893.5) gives 22.2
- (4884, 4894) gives 22.8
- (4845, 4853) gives 22.3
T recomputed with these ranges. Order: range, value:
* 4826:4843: 22.1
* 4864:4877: 20.5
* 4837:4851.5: 21.2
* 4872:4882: 23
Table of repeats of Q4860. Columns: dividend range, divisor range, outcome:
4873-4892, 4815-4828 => 1.03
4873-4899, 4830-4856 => 1.10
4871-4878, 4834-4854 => 1.06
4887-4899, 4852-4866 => 1.18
